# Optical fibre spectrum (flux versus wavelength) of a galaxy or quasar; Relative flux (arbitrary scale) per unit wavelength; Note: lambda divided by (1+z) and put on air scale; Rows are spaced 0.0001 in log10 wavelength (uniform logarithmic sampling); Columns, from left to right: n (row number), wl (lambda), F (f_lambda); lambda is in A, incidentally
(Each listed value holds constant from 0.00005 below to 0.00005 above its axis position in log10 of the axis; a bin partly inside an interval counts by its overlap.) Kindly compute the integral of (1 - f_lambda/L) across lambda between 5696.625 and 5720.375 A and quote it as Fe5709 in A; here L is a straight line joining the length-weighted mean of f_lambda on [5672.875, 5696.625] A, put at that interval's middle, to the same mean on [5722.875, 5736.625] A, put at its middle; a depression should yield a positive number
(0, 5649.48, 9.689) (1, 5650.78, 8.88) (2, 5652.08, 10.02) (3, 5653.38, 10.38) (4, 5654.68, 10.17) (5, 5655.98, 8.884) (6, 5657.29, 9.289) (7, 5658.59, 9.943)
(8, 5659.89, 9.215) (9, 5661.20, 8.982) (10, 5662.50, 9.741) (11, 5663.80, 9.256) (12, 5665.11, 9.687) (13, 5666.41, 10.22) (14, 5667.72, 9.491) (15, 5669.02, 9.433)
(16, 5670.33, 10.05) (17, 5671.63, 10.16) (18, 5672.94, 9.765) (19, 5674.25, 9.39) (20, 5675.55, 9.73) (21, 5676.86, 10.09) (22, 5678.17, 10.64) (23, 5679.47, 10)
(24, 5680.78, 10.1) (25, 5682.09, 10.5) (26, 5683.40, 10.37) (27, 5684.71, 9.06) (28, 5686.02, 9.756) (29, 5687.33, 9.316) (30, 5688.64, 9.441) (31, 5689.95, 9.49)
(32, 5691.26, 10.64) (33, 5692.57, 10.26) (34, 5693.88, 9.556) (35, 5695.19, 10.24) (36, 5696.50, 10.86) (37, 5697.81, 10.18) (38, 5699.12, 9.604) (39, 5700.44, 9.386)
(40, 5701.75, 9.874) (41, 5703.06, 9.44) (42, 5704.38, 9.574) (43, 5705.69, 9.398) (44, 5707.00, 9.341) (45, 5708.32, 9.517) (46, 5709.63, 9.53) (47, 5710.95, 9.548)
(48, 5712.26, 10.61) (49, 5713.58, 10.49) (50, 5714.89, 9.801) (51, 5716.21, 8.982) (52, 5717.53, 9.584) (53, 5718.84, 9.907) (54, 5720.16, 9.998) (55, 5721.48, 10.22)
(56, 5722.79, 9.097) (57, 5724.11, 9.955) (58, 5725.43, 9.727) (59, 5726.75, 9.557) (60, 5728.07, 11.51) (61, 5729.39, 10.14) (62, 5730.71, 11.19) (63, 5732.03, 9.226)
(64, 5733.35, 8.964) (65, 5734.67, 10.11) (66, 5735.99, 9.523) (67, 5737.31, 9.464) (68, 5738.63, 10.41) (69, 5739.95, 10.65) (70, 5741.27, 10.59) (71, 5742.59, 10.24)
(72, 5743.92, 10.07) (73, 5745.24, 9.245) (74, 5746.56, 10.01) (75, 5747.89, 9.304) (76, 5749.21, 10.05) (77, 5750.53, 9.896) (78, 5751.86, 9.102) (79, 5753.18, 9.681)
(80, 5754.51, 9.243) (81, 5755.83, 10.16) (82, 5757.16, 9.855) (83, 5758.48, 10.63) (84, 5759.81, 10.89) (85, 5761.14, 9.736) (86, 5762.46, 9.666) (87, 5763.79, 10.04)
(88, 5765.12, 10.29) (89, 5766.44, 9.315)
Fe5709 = 0.5 A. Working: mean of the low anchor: 9.94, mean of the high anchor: 9.95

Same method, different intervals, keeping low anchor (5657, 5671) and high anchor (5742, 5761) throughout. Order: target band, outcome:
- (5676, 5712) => -0.61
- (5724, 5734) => -0.24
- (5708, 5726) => -0.05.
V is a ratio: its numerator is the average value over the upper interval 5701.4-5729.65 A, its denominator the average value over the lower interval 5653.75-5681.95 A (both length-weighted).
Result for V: 1.01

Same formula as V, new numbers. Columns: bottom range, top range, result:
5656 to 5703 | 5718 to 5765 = 1.01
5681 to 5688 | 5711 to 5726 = 1.00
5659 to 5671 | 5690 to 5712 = 1.03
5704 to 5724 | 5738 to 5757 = 1.02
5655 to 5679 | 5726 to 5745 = 1.04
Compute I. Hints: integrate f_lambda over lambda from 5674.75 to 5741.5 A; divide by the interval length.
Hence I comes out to 9.9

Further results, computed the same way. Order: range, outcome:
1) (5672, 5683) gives 10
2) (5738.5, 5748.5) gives 10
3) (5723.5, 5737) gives 9.97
